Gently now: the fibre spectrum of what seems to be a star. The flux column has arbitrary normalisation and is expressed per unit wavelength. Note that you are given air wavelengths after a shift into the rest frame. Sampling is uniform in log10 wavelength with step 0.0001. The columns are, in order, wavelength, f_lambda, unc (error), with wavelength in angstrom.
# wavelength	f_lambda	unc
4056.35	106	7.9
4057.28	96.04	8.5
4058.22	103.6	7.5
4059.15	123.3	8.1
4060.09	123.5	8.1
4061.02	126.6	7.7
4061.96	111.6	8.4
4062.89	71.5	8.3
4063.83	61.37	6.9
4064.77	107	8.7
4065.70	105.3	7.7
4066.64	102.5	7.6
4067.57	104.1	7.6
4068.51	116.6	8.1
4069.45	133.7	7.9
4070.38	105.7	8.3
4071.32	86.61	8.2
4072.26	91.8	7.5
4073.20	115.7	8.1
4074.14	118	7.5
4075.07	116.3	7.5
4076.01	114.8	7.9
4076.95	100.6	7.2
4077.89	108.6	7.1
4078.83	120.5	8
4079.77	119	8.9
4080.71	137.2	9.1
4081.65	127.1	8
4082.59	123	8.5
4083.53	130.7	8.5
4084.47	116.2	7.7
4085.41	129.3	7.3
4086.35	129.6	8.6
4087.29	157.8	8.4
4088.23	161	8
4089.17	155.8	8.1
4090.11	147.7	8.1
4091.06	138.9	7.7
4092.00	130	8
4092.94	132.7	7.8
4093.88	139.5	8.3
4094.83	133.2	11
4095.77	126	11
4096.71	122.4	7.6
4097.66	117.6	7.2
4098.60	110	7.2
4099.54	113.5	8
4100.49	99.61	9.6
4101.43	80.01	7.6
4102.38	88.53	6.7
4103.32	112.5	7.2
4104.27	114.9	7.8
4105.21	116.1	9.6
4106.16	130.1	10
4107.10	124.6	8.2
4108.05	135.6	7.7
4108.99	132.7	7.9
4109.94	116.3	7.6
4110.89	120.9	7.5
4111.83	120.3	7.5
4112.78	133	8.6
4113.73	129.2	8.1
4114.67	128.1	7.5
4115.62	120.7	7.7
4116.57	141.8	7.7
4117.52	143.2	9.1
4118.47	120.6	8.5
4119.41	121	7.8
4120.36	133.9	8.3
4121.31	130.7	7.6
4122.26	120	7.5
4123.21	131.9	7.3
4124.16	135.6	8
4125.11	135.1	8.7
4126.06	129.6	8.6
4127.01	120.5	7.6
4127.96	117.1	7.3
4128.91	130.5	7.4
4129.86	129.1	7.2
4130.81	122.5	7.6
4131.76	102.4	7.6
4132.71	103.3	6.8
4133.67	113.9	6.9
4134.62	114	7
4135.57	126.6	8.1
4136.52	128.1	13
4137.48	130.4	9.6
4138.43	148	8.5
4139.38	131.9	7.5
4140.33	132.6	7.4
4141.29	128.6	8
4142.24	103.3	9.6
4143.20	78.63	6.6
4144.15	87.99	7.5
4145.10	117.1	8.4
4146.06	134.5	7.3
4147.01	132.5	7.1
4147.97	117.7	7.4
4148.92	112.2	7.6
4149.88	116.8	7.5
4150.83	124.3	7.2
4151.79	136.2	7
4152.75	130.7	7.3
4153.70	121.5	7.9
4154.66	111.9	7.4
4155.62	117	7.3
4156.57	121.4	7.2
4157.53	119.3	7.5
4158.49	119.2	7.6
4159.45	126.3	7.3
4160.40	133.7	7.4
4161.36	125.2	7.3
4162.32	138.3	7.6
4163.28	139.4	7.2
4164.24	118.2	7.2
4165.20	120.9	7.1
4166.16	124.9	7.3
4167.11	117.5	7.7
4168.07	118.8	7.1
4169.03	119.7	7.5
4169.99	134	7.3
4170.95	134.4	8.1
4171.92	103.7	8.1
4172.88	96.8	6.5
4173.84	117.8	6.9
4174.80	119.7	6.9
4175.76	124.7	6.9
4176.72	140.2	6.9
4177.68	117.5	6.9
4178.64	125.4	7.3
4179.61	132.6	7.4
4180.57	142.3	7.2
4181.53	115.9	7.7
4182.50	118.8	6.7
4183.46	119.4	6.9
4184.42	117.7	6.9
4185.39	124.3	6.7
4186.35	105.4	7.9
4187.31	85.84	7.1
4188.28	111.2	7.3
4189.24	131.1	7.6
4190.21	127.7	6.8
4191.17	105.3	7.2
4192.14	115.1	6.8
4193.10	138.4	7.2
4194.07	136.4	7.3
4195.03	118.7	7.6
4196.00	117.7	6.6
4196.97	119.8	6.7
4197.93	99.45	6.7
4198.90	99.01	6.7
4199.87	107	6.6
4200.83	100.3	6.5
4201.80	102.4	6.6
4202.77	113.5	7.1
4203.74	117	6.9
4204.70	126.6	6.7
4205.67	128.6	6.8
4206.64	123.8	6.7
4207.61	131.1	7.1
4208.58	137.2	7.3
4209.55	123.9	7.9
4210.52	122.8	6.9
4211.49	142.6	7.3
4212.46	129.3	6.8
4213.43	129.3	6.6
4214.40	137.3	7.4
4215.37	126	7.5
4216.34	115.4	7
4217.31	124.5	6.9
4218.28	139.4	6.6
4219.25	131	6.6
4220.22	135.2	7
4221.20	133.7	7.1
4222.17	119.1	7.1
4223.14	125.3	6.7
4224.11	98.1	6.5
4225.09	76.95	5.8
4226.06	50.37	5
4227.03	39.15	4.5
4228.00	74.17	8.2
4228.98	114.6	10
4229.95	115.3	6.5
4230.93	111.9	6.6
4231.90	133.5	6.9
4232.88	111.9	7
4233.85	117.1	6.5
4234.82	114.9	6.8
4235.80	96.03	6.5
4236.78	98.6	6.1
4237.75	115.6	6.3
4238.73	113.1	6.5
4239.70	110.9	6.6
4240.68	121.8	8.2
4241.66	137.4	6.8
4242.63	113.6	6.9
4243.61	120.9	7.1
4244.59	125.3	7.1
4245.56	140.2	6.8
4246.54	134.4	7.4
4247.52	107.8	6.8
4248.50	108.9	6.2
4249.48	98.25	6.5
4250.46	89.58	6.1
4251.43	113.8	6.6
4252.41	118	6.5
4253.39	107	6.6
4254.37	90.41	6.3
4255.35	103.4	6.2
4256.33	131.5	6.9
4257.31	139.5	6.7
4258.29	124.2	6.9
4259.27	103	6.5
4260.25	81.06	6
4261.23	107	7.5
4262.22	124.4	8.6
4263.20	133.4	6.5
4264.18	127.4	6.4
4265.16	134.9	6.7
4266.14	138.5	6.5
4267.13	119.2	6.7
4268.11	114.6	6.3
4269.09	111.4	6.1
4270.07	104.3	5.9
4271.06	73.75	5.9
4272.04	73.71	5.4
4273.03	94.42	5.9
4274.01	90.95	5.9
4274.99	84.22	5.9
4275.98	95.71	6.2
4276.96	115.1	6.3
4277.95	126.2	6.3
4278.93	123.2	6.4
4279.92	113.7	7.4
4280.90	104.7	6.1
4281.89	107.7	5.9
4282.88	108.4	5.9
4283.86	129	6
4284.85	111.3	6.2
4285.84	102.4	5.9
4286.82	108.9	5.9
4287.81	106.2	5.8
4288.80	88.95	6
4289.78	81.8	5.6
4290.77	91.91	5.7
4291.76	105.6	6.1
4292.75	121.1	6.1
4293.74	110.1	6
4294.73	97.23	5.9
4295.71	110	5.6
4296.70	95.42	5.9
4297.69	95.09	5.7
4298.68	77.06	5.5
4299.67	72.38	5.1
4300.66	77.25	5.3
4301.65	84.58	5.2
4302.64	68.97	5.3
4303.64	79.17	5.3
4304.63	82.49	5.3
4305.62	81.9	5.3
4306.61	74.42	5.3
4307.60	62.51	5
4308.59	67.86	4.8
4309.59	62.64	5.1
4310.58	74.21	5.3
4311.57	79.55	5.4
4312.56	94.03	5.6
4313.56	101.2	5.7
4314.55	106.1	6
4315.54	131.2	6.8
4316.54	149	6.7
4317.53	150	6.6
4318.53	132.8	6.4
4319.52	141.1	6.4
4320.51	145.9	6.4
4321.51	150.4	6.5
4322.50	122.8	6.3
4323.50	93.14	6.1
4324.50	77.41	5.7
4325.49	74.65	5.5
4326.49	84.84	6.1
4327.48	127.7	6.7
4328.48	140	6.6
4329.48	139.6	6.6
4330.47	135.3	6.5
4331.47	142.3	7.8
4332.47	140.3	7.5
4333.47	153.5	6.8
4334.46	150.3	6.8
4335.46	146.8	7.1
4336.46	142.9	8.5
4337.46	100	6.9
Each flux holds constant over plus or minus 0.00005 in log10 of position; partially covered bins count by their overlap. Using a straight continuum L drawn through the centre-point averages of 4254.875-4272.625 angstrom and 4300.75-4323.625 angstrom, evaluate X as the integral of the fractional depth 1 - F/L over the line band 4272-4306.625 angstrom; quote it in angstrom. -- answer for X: 3.11 angstrom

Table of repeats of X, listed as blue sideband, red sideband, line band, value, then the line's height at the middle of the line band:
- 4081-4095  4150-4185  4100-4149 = 3.5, 131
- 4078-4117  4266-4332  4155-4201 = -1.3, 117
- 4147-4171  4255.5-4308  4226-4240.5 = 1.0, 111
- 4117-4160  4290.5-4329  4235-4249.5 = -1.1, 109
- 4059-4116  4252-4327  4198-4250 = -3.2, 109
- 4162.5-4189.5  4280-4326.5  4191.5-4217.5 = -1.2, 116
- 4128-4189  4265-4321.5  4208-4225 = -2.1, 113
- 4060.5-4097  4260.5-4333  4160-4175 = -1.1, 114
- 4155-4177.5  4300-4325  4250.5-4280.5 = -0.9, 107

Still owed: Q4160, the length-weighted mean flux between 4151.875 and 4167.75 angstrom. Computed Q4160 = 124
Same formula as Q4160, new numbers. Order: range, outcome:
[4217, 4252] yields 111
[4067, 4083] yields 114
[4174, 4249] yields 117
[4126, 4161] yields 121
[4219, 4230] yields 99.9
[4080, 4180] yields 124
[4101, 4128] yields 124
